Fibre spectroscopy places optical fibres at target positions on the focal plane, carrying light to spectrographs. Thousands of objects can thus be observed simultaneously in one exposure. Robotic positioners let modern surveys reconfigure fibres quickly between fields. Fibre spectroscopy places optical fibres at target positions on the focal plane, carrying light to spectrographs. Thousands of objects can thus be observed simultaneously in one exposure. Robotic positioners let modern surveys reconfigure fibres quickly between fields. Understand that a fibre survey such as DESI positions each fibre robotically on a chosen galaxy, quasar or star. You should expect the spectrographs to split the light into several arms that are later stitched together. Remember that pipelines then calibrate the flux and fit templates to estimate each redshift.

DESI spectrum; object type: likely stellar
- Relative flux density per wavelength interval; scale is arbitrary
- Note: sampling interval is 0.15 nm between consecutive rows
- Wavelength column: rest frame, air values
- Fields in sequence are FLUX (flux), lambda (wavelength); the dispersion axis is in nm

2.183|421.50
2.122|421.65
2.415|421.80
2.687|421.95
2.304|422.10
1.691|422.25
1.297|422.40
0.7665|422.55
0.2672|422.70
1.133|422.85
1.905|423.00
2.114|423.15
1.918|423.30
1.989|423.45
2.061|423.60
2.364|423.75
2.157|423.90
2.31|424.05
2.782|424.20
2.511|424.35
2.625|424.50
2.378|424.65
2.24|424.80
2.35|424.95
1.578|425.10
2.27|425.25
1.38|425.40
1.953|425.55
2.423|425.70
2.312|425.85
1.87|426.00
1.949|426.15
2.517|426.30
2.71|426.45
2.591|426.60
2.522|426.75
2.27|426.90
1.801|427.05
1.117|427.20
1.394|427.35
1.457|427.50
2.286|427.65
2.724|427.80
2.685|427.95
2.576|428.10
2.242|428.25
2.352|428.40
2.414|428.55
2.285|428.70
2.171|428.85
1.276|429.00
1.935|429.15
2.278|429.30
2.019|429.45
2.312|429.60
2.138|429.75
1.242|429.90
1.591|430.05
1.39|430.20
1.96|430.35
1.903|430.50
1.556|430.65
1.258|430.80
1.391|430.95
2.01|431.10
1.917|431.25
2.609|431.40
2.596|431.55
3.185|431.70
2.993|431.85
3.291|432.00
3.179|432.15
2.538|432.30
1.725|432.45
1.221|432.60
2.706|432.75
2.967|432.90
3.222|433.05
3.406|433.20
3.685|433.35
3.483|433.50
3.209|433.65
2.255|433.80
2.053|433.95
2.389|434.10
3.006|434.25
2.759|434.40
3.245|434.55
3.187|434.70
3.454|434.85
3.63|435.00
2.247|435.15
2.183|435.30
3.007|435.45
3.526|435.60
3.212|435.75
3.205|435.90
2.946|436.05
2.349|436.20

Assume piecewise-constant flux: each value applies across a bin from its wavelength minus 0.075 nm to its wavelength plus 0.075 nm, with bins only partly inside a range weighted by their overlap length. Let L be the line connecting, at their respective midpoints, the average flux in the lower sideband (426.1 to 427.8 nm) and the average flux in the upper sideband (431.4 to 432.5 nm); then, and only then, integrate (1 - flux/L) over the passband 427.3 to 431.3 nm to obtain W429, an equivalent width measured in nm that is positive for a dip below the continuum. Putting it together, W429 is 0.73 nm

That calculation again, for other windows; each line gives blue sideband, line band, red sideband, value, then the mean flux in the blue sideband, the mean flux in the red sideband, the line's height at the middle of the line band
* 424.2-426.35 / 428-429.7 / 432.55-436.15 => 0.21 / 2.19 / 2.93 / 2.48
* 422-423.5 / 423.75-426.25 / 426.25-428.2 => -0.45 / 1.55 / 2.2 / 1.88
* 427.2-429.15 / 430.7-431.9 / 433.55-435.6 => 0.13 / 2.11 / 2.85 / 2.47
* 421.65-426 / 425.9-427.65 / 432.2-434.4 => 0.15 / 2.01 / 2.71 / 2.23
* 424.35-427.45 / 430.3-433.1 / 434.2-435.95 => 0.41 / 2.12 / 3.05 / 2.71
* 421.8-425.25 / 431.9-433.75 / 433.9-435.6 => -0.10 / 1.99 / 2.87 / 2.72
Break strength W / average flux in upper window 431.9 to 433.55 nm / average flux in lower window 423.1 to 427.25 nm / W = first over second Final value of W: 1.3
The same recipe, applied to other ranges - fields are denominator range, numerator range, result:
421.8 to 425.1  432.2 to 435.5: 1.41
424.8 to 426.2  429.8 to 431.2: 0.79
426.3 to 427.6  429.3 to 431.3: 0.87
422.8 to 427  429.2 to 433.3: 1.03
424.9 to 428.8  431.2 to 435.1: 1.32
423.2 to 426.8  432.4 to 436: 1.29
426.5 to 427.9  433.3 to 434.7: 1.42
